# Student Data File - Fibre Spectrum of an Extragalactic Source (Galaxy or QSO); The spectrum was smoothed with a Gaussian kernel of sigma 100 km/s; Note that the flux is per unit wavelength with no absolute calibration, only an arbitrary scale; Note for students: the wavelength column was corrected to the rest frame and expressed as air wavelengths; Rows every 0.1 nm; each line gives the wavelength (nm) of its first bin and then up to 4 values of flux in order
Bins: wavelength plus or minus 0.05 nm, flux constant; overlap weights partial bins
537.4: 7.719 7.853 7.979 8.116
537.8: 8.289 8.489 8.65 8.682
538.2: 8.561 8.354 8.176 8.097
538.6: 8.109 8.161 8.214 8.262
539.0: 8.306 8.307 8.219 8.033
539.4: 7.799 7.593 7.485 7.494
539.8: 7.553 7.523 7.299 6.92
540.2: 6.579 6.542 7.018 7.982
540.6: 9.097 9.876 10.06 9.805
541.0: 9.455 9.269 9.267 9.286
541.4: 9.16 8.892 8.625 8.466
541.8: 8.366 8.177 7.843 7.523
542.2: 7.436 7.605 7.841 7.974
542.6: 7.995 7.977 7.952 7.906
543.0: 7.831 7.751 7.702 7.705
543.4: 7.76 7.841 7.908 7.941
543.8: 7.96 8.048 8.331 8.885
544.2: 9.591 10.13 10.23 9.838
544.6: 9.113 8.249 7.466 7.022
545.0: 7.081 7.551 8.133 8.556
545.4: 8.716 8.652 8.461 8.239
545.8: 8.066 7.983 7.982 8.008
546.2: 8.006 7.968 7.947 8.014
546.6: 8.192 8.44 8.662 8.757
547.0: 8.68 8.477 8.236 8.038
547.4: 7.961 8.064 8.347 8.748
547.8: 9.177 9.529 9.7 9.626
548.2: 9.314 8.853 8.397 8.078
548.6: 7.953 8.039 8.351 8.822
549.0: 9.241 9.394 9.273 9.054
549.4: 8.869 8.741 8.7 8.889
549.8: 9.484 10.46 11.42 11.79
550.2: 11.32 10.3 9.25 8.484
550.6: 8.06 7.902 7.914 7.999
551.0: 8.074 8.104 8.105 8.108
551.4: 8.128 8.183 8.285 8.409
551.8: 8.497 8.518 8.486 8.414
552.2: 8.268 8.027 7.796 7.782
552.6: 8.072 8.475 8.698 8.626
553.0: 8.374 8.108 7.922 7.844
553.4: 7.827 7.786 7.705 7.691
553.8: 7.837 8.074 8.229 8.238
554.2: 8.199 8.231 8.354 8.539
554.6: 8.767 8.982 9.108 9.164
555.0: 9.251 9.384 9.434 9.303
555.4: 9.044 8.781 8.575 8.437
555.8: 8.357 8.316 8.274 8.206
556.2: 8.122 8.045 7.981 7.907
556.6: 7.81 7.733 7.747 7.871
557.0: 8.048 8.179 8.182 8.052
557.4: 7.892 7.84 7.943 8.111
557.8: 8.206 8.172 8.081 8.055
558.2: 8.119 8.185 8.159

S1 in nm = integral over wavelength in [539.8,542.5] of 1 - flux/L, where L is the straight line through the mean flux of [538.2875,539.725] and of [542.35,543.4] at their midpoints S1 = -0.12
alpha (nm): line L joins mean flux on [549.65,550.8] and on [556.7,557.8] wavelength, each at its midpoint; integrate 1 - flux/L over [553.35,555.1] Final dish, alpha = 0.07 nm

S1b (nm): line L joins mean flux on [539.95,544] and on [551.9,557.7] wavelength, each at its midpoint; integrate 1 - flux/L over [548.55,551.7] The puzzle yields -0.26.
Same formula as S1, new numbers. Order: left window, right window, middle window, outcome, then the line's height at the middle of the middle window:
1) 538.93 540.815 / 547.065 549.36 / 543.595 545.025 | -0.043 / 8.31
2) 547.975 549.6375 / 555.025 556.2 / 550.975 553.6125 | 0.180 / 8.78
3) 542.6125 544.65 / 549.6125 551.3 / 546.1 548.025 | 0.078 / 8.8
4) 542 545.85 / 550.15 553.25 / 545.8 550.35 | -0.307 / 8.3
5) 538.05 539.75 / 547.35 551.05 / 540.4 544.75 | -0.041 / 8.43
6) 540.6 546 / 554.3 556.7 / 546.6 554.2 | -0.080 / 8.51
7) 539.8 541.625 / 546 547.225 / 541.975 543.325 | 0.097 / 8.39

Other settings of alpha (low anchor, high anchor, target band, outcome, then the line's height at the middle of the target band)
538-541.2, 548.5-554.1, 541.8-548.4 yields 0.05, 8.37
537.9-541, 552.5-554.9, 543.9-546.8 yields -0.07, 8.18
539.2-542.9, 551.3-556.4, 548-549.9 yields -0.14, 8.29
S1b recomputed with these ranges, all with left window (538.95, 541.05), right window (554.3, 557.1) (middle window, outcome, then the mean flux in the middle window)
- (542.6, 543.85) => 0.04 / 7.86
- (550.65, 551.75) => 0.03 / 8.11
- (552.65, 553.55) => 0.02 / 8.18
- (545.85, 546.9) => 0.01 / 8.15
